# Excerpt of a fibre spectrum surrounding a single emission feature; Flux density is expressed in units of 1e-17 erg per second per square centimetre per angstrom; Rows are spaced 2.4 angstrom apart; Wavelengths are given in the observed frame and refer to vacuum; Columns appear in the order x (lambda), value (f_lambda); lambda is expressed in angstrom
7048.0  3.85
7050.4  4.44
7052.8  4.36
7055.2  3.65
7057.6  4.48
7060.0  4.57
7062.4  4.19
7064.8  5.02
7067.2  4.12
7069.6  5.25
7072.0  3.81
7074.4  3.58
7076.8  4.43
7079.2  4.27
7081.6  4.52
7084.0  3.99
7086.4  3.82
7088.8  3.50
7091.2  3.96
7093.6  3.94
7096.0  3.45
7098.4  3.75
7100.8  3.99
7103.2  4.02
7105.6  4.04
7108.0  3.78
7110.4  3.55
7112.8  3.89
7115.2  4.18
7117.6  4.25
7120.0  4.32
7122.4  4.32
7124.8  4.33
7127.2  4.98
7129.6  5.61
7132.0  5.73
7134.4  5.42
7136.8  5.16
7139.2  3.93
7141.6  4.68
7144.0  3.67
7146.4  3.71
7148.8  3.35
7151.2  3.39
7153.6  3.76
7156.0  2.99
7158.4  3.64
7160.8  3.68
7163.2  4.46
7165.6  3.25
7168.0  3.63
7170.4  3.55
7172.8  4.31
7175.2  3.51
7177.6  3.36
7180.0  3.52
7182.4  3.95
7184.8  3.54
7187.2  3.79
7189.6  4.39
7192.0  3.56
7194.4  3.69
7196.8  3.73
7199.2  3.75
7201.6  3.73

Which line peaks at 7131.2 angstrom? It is [O III]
